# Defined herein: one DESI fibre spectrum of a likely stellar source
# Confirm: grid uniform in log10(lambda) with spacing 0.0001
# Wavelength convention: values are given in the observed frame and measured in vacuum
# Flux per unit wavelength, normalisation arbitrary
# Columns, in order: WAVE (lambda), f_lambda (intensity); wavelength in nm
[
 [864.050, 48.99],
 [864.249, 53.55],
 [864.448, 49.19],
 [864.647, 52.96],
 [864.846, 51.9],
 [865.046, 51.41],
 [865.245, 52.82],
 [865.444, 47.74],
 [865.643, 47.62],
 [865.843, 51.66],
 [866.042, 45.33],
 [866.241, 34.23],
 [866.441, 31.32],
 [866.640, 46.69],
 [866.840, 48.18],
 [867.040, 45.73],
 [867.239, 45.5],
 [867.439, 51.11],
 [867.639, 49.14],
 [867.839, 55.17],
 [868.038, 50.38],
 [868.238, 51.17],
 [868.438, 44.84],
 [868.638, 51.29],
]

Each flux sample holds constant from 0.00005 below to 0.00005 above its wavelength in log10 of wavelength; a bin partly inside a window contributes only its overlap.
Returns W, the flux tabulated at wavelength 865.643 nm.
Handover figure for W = 47.62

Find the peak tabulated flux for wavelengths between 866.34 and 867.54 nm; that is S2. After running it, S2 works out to 51.11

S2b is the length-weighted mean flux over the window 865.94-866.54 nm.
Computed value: 37.1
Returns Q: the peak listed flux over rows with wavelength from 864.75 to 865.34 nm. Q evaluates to 52.82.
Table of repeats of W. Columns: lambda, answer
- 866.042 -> 45.33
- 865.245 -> 52.82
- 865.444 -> 47.74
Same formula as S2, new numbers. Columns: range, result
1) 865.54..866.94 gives 51.66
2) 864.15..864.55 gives 53.55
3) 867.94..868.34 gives 51.17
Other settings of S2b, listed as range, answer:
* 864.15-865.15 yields 51.8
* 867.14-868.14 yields 50.3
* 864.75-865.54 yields 51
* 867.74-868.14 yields 52.9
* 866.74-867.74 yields 47.9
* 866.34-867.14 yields 43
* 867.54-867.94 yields 52.2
